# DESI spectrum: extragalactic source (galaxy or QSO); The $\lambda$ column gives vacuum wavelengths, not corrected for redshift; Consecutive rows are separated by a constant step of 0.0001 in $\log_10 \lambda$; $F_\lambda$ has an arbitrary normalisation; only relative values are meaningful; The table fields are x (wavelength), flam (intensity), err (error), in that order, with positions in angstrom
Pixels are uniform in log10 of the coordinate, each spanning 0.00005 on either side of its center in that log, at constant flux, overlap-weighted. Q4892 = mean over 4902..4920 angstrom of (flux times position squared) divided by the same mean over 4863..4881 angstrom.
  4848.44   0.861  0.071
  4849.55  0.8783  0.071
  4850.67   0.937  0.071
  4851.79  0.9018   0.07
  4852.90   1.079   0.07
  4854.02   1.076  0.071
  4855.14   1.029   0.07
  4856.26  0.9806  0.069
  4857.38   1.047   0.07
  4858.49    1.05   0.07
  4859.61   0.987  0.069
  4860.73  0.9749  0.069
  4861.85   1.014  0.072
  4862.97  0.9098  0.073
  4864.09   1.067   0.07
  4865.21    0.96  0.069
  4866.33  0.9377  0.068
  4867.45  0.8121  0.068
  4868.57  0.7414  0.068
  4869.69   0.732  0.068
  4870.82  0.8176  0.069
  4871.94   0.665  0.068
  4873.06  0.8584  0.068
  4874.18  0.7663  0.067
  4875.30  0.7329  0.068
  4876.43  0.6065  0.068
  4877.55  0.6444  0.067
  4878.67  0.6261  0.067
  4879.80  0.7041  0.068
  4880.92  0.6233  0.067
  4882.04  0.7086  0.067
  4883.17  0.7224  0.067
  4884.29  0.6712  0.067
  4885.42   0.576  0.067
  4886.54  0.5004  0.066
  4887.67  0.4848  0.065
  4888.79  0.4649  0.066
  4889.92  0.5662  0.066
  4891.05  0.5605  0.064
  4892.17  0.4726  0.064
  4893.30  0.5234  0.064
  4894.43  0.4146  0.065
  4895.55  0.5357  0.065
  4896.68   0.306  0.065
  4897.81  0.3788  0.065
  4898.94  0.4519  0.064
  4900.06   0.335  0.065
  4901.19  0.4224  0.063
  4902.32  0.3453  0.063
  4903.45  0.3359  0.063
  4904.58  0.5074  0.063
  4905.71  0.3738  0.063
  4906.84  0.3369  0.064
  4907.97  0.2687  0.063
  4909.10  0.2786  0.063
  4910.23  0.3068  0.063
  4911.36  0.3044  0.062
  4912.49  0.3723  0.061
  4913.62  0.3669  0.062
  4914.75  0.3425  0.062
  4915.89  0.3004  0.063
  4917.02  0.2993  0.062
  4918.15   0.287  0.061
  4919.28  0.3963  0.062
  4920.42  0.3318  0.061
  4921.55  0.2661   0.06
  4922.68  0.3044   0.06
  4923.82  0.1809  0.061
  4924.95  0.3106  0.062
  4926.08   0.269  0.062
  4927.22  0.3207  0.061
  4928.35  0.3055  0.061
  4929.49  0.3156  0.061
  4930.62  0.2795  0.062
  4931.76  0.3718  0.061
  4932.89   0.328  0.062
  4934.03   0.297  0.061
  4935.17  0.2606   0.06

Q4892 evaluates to 0.44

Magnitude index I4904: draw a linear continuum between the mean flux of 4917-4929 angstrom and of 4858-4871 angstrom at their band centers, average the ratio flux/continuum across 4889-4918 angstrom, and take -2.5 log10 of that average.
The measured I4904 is 0.28 mag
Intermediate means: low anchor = 0.918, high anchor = 0.297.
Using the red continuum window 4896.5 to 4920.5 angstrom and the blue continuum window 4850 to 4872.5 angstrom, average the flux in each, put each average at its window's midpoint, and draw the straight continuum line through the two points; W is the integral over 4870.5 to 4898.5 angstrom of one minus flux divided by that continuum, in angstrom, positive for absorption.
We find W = 2.4 angstrom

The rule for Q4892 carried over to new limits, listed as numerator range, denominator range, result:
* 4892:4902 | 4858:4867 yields 0.44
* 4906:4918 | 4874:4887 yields 0.49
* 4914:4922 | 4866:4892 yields 0.48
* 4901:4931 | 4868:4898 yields 0.54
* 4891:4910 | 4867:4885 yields 0.56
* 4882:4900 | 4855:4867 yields 0.52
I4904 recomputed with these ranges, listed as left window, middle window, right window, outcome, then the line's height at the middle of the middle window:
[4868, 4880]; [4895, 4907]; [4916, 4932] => 0.24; 0.493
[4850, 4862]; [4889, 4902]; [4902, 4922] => 0.19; 0.532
